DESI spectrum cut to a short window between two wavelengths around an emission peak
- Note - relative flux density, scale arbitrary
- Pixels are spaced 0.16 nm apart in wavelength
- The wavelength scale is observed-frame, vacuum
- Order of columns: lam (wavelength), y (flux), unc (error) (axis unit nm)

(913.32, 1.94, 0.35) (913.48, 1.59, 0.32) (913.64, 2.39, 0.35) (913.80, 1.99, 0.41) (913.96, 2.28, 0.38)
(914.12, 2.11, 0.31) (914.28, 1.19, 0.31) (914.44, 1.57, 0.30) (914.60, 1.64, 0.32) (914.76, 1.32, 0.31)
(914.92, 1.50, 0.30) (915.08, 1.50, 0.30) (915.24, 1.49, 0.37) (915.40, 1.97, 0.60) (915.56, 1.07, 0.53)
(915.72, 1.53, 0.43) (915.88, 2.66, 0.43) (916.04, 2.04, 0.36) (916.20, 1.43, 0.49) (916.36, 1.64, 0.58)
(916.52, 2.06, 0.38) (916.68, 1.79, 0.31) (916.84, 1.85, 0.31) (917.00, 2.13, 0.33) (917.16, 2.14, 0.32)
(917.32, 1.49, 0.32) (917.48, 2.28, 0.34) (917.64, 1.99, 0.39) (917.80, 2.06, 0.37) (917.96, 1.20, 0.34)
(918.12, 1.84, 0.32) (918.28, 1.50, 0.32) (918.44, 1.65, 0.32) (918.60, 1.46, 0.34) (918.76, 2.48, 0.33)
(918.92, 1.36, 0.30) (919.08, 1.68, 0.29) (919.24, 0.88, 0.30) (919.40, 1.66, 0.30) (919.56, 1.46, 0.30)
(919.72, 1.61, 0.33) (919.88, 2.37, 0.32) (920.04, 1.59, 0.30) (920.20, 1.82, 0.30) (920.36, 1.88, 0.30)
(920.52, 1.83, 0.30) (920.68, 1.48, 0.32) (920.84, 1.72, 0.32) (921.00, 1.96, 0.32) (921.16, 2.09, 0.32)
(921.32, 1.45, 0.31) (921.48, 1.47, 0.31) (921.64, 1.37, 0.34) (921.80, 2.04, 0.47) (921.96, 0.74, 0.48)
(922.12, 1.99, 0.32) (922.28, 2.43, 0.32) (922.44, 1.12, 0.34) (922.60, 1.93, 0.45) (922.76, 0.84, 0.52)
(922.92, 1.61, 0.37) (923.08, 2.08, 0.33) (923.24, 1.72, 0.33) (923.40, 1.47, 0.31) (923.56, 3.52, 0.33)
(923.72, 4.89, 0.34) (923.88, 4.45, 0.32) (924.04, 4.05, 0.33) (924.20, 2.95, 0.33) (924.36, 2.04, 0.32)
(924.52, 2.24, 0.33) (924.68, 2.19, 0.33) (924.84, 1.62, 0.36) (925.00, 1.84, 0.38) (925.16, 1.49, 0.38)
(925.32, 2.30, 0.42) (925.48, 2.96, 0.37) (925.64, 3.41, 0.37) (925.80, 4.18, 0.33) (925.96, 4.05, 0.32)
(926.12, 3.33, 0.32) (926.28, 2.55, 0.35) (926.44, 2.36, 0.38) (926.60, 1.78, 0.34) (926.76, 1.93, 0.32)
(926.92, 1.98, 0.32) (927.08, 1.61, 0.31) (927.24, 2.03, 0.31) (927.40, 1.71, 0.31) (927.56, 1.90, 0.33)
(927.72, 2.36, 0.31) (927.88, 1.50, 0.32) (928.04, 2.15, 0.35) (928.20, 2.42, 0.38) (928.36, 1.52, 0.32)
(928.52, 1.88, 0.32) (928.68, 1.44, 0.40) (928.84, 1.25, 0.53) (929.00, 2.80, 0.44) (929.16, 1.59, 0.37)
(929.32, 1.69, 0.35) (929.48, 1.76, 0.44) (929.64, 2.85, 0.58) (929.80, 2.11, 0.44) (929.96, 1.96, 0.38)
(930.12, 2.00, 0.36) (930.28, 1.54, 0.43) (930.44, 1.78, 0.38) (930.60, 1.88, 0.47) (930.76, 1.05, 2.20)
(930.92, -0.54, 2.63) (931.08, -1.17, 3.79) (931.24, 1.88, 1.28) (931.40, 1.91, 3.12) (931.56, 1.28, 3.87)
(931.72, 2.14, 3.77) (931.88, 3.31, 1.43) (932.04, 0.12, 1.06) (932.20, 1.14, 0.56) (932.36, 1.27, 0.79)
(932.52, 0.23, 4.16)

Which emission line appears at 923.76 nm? [S II]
